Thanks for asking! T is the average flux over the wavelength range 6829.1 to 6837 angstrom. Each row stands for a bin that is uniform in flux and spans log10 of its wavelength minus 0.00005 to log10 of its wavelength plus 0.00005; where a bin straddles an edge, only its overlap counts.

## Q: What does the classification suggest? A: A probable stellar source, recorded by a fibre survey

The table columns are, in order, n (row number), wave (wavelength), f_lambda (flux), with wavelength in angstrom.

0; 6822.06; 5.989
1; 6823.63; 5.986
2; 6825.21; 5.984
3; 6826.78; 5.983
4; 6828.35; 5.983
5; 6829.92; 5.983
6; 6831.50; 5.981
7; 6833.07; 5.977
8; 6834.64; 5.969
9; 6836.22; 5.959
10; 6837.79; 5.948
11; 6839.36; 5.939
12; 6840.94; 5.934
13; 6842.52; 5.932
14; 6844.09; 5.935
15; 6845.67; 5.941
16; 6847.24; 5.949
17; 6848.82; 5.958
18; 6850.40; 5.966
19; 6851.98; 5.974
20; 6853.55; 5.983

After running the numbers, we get 5.97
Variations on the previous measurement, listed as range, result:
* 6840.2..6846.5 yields 5.94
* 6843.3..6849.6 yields 5.95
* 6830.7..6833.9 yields 5.98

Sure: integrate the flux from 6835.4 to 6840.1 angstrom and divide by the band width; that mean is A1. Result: 5.95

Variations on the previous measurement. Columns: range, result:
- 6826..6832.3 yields 5.98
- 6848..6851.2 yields 5.95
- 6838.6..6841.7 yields 5.93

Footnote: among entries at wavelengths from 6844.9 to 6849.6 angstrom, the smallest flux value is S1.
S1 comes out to 5.941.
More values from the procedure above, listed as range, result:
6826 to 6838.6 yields 5.948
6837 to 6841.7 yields 5.934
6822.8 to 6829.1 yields 5.983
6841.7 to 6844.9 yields 5.932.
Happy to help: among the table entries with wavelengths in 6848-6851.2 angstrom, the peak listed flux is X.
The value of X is 5.966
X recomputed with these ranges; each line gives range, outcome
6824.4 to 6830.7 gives 5.984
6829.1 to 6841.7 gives 5.983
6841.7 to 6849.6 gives 5.958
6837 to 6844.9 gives 5.948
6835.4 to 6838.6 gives 5.959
